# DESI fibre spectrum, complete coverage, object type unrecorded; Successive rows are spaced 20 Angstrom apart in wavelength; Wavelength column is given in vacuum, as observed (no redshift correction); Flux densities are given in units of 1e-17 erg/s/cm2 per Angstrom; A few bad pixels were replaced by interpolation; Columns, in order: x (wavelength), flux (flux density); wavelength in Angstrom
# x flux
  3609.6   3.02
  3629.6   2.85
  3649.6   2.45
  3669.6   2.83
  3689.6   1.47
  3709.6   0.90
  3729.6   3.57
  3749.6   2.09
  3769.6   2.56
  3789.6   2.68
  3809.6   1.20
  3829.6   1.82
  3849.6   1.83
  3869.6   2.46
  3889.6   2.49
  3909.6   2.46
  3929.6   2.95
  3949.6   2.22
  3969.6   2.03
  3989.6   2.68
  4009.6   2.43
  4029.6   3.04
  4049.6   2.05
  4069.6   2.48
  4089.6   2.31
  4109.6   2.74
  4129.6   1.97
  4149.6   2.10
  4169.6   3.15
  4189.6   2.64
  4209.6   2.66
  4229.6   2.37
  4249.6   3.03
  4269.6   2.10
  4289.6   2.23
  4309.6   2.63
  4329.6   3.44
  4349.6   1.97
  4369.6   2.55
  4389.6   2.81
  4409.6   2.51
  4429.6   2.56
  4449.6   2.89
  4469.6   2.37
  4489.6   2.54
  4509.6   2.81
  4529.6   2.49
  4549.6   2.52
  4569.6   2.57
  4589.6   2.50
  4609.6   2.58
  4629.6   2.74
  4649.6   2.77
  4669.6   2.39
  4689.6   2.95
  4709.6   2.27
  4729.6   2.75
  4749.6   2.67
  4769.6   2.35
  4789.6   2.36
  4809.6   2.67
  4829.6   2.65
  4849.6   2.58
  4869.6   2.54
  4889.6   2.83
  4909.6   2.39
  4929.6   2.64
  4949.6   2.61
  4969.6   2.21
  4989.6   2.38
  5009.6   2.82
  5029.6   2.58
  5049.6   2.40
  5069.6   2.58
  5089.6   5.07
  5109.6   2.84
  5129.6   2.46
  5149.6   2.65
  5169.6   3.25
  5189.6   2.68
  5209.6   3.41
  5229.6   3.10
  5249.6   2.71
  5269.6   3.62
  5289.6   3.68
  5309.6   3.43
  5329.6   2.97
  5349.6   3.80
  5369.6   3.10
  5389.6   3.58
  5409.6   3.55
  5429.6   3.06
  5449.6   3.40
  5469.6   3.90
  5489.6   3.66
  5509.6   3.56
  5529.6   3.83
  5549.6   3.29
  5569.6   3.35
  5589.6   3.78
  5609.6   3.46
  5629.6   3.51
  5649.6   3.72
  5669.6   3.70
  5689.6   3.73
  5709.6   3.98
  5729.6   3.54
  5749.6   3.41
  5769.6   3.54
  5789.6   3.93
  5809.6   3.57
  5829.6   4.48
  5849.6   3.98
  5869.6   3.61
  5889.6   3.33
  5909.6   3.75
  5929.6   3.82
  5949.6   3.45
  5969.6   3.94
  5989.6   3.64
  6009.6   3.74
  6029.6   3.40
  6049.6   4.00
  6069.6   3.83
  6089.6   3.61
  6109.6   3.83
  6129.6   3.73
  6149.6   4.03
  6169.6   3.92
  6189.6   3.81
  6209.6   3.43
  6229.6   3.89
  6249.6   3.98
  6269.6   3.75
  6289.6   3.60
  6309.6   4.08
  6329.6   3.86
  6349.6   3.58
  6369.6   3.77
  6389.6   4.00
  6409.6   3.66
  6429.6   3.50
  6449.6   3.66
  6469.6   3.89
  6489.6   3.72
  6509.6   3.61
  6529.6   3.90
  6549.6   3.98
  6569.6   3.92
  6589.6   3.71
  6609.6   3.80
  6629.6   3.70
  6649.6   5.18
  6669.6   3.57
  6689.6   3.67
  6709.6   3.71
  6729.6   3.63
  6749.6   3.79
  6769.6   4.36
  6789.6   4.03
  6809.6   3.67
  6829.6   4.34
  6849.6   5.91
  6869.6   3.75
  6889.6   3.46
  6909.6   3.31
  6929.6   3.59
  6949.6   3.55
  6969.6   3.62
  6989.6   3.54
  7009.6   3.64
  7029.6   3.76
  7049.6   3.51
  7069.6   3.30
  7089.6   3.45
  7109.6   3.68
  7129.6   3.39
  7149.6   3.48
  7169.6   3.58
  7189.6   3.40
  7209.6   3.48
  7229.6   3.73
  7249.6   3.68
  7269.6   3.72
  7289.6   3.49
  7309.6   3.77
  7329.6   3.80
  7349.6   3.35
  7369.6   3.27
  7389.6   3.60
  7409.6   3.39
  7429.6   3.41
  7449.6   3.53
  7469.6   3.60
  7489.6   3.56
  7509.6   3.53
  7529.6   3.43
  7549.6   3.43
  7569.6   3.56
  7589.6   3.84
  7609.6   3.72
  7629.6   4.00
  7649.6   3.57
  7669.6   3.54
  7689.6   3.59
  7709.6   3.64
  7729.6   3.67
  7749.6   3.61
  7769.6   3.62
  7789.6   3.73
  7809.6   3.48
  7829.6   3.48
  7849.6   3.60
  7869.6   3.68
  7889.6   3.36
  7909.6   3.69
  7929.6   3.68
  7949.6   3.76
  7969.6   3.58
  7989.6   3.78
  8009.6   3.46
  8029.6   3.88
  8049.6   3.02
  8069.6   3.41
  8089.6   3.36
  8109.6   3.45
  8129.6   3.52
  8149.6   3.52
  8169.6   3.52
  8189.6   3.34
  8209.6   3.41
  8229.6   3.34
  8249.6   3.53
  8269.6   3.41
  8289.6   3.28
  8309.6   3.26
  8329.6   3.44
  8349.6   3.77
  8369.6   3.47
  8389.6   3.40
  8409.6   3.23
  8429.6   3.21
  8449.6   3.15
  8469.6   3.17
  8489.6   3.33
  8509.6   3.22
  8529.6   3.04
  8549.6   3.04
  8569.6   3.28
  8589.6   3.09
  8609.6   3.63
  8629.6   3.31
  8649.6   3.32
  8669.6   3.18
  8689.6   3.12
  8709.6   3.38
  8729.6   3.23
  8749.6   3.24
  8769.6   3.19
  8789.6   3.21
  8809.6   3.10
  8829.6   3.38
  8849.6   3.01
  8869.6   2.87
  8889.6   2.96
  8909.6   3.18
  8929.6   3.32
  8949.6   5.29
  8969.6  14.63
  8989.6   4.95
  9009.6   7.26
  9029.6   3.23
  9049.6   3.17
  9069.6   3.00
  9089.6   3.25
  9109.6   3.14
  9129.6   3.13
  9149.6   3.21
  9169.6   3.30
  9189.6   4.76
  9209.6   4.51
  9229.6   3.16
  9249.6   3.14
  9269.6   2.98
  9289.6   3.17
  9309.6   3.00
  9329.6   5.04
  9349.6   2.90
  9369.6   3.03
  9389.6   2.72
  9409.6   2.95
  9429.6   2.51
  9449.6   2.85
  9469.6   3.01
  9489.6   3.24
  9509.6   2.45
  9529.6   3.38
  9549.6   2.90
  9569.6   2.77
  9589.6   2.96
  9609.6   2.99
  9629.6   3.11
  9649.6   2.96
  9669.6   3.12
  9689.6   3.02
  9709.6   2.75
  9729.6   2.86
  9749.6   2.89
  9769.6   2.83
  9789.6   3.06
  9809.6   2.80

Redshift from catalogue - 0.367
